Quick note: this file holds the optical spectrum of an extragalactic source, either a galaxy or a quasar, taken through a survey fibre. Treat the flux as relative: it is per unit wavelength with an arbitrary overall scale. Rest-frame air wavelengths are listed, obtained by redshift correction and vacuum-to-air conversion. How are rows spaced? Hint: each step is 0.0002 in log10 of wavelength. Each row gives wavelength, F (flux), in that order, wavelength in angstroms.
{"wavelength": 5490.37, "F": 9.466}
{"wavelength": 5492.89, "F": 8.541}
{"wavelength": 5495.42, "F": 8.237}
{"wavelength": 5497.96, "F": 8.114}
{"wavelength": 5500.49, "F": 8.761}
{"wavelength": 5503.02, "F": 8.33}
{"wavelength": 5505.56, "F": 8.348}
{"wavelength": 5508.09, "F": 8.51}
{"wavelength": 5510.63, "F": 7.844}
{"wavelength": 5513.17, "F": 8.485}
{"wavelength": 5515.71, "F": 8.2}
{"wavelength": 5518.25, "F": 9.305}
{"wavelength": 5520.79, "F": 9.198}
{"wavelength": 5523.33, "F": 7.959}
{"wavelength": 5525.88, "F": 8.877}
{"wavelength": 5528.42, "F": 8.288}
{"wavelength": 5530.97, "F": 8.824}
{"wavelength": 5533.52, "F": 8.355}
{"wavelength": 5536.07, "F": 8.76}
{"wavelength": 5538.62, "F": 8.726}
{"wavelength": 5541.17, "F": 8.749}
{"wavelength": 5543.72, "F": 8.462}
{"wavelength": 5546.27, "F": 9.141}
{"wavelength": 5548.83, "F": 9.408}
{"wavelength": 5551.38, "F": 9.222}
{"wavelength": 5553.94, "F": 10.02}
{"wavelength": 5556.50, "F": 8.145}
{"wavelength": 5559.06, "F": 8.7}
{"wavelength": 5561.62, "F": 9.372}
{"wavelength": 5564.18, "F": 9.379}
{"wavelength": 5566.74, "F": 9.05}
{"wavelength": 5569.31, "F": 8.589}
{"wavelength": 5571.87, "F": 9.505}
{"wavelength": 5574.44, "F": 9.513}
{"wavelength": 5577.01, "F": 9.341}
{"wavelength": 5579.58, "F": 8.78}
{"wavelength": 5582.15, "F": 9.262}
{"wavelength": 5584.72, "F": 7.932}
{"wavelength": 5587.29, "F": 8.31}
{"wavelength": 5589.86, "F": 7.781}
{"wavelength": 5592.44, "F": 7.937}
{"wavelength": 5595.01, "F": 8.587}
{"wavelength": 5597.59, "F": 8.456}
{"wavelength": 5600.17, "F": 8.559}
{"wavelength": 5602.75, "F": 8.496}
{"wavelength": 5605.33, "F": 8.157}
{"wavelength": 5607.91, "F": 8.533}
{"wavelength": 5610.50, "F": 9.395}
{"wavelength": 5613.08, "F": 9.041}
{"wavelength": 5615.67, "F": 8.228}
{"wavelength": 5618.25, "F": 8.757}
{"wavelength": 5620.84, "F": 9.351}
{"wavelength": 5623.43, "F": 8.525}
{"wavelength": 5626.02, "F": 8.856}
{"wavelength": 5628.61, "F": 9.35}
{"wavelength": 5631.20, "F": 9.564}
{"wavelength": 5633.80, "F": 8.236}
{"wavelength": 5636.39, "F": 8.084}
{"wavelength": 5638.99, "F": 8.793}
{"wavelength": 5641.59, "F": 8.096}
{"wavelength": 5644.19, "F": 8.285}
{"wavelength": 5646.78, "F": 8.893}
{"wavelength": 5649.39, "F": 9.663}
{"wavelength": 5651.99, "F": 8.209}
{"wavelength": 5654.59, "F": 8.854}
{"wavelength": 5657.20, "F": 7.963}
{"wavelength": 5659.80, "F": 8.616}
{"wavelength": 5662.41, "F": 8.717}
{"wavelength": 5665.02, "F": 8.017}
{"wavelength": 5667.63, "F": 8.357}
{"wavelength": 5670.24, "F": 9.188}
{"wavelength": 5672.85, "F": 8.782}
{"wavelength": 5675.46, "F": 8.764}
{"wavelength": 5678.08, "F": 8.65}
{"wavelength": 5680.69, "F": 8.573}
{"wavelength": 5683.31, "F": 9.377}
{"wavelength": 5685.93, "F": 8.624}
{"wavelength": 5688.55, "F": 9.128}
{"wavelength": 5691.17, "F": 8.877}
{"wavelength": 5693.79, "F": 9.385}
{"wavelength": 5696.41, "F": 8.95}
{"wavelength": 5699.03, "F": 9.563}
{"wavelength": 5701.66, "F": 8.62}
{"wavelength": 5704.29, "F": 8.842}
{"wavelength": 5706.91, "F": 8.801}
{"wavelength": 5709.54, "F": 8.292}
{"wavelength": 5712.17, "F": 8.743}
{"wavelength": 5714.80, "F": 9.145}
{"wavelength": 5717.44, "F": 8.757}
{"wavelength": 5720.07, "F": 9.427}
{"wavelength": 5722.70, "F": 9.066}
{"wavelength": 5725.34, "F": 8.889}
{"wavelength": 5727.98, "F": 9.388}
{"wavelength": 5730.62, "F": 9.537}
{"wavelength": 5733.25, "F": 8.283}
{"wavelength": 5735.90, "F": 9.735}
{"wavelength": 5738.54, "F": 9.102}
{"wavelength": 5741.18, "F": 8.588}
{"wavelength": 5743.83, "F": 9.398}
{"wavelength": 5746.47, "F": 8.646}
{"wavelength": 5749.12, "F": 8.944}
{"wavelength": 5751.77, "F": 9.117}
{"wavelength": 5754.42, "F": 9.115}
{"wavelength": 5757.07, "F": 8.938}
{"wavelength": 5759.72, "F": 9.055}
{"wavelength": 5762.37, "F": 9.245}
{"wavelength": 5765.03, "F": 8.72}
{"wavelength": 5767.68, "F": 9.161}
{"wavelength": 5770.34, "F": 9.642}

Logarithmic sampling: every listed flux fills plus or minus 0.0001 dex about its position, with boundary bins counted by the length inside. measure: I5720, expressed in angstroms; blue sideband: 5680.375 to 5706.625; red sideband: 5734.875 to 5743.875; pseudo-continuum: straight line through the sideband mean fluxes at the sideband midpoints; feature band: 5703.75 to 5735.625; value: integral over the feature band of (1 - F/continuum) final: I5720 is 0.5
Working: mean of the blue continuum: 9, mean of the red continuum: 9.16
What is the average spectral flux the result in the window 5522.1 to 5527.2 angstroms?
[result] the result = 8.42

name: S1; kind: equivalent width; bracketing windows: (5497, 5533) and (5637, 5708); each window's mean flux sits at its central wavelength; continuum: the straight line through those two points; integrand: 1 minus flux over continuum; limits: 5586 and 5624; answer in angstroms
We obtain 0.5 angstroms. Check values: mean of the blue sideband 8.5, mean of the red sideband 8.76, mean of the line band 8.54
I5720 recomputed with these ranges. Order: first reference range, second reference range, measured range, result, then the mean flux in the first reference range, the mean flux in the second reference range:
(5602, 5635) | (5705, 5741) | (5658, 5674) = 0.6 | 8.81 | 9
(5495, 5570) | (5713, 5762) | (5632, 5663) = 1.3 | 8.72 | 9.06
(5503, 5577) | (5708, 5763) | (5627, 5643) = 0.4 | 8.82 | 9.02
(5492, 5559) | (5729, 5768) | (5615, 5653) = 0.4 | 8.65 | 9.04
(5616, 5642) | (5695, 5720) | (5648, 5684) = 0.6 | 8.76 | 8.89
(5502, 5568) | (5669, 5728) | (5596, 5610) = 0.5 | 8.76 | 8.94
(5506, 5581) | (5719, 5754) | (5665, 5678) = 0.5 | 8.85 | 9.08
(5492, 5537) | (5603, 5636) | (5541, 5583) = -2.3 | 8.49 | 8.8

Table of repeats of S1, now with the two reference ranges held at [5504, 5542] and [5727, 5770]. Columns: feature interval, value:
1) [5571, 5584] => -0.80 angstroms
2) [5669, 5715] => 0.22 angstroms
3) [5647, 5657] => 0.05 angstroms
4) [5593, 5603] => 0.28 angstroms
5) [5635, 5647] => 0.60 angstroms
